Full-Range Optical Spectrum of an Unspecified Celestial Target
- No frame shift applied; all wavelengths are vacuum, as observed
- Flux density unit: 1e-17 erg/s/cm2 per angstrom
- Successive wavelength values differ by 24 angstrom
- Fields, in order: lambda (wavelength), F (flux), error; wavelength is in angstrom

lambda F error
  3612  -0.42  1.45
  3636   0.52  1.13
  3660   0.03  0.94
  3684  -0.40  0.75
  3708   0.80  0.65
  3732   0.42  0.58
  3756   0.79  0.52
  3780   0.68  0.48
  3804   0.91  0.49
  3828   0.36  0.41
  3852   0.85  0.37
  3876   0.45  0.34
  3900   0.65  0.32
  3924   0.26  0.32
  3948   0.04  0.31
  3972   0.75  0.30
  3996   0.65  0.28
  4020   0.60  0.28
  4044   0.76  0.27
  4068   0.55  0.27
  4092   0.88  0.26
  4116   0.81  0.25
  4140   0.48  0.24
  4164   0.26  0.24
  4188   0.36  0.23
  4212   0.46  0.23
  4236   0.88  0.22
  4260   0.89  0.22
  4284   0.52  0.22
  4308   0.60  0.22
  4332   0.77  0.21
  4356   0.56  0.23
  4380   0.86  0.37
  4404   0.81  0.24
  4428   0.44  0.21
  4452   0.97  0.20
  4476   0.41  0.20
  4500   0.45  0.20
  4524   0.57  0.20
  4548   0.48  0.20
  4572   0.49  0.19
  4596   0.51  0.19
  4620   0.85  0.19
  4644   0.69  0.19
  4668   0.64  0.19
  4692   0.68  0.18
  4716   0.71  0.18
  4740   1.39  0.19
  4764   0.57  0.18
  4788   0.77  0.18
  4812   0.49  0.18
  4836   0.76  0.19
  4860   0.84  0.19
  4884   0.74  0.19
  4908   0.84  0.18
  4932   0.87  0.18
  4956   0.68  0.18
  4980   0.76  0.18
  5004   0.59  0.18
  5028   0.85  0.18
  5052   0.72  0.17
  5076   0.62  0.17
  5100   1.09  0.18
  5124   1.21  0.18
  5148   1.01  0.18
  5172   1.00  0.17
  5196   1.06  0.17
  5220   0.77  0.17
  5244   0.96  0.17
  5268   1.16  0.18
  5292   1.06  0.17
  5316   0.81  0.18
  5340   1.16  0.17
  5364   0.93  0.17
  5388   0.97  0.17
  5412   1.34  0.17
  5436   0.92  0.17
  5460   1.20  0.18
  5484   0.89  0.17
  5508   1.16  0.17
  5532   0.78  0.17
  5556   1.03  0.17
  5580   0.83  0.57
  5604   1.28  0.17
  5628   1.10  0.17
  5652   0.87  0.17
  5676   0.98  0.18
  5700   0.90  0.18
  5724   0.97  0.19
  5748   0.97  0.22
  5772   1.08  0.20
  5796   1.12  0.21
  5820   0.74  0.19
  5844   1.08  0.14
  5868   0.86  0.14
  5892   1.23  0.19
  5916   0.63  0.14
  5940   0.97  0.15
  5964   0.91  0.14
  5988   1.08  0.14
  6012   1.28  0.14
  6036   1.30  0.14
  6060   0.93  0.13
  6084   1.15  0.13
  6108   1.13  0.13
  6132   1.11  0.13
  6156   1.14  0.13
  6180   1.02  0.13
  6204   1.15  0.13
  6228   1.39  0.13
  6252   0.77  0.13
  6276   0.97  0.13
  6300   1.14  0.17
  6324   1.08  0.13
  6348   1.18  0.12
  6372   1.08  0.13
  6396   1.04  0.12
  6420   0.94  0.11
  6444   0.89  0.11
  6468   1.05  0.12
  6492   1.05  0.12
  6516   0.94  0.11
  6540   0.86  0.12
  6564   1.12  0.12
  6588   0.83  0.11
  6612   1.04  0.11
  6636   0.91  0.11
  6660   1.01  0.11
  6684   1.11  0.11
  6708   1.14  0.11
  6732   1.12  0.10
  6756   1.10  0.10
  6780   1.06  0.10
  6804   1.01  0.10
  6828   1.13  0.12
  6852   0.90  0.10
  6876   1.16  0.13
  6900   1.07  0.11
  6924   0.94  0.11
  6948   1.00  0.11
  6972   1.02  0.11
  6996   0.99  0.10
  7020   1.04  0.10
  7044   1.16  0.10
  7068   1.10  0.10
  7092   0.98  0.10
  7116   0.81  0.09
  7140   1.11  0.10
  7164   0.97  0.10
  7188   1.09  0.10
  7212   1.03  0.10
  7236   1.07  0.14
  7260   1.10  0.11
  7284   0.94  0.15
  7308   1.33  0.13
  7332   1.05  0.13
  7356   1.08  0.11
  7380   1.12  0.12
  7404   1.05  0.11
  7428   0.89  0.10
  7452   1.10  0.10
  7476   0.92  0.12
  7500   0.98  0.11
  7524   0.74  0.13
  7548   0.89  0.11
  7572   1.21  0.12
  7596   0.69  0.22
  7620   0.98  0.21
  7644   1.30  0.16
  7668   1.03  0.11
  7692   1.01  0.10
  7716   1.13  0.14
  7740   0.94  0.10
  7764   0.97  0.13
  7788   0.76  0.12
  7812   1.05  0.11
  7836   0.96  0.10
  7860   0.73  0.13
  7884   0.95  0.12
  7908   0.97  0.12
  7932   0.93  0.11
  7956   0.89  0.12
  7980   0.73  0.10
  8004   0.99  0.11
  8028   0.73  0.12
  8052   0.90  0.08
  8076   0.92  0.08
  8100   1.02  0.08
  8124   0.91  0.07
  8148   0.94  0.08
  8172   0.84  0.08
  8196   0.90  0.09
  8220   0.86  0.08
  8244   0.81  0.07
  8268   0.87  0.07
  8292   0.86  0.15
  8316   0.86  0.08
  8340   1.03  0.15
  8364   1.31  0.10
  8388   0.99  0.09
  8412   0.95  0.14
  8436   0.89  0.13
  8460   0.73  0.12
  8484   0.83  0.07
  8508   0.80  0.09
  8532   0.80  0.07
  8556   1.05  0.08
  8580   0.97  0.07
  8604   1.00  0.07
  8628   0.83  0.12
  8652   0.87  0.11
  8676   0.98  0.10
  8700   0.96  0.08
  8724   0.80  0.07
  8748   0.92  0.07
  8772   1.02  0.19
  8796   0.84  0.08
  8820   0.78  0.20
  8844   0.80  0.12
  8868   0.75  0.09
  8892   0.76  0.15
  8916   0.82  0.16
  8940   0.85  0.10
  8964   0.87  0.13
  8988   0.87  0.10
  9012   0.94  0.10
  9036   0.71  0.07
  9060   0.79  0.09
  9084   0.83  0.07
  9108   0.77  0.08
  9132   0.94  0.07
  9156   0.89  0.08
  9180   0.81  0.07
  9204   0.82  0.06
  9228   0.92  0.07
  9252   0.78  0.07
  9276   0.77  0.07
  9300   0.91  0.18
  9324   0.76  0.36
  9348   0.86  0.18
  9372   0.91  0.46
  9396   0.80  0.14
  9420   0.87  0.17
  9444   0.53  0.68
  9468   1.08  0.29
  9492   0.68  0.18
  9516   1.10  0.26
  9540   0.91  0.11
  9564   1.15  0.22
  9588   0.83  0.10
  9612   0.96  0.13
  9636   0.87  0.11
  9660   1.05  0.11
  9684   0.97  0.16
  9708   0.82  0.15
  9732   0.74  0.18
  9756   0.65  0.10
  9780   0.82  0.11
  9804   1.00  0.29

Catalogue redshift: 0.274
